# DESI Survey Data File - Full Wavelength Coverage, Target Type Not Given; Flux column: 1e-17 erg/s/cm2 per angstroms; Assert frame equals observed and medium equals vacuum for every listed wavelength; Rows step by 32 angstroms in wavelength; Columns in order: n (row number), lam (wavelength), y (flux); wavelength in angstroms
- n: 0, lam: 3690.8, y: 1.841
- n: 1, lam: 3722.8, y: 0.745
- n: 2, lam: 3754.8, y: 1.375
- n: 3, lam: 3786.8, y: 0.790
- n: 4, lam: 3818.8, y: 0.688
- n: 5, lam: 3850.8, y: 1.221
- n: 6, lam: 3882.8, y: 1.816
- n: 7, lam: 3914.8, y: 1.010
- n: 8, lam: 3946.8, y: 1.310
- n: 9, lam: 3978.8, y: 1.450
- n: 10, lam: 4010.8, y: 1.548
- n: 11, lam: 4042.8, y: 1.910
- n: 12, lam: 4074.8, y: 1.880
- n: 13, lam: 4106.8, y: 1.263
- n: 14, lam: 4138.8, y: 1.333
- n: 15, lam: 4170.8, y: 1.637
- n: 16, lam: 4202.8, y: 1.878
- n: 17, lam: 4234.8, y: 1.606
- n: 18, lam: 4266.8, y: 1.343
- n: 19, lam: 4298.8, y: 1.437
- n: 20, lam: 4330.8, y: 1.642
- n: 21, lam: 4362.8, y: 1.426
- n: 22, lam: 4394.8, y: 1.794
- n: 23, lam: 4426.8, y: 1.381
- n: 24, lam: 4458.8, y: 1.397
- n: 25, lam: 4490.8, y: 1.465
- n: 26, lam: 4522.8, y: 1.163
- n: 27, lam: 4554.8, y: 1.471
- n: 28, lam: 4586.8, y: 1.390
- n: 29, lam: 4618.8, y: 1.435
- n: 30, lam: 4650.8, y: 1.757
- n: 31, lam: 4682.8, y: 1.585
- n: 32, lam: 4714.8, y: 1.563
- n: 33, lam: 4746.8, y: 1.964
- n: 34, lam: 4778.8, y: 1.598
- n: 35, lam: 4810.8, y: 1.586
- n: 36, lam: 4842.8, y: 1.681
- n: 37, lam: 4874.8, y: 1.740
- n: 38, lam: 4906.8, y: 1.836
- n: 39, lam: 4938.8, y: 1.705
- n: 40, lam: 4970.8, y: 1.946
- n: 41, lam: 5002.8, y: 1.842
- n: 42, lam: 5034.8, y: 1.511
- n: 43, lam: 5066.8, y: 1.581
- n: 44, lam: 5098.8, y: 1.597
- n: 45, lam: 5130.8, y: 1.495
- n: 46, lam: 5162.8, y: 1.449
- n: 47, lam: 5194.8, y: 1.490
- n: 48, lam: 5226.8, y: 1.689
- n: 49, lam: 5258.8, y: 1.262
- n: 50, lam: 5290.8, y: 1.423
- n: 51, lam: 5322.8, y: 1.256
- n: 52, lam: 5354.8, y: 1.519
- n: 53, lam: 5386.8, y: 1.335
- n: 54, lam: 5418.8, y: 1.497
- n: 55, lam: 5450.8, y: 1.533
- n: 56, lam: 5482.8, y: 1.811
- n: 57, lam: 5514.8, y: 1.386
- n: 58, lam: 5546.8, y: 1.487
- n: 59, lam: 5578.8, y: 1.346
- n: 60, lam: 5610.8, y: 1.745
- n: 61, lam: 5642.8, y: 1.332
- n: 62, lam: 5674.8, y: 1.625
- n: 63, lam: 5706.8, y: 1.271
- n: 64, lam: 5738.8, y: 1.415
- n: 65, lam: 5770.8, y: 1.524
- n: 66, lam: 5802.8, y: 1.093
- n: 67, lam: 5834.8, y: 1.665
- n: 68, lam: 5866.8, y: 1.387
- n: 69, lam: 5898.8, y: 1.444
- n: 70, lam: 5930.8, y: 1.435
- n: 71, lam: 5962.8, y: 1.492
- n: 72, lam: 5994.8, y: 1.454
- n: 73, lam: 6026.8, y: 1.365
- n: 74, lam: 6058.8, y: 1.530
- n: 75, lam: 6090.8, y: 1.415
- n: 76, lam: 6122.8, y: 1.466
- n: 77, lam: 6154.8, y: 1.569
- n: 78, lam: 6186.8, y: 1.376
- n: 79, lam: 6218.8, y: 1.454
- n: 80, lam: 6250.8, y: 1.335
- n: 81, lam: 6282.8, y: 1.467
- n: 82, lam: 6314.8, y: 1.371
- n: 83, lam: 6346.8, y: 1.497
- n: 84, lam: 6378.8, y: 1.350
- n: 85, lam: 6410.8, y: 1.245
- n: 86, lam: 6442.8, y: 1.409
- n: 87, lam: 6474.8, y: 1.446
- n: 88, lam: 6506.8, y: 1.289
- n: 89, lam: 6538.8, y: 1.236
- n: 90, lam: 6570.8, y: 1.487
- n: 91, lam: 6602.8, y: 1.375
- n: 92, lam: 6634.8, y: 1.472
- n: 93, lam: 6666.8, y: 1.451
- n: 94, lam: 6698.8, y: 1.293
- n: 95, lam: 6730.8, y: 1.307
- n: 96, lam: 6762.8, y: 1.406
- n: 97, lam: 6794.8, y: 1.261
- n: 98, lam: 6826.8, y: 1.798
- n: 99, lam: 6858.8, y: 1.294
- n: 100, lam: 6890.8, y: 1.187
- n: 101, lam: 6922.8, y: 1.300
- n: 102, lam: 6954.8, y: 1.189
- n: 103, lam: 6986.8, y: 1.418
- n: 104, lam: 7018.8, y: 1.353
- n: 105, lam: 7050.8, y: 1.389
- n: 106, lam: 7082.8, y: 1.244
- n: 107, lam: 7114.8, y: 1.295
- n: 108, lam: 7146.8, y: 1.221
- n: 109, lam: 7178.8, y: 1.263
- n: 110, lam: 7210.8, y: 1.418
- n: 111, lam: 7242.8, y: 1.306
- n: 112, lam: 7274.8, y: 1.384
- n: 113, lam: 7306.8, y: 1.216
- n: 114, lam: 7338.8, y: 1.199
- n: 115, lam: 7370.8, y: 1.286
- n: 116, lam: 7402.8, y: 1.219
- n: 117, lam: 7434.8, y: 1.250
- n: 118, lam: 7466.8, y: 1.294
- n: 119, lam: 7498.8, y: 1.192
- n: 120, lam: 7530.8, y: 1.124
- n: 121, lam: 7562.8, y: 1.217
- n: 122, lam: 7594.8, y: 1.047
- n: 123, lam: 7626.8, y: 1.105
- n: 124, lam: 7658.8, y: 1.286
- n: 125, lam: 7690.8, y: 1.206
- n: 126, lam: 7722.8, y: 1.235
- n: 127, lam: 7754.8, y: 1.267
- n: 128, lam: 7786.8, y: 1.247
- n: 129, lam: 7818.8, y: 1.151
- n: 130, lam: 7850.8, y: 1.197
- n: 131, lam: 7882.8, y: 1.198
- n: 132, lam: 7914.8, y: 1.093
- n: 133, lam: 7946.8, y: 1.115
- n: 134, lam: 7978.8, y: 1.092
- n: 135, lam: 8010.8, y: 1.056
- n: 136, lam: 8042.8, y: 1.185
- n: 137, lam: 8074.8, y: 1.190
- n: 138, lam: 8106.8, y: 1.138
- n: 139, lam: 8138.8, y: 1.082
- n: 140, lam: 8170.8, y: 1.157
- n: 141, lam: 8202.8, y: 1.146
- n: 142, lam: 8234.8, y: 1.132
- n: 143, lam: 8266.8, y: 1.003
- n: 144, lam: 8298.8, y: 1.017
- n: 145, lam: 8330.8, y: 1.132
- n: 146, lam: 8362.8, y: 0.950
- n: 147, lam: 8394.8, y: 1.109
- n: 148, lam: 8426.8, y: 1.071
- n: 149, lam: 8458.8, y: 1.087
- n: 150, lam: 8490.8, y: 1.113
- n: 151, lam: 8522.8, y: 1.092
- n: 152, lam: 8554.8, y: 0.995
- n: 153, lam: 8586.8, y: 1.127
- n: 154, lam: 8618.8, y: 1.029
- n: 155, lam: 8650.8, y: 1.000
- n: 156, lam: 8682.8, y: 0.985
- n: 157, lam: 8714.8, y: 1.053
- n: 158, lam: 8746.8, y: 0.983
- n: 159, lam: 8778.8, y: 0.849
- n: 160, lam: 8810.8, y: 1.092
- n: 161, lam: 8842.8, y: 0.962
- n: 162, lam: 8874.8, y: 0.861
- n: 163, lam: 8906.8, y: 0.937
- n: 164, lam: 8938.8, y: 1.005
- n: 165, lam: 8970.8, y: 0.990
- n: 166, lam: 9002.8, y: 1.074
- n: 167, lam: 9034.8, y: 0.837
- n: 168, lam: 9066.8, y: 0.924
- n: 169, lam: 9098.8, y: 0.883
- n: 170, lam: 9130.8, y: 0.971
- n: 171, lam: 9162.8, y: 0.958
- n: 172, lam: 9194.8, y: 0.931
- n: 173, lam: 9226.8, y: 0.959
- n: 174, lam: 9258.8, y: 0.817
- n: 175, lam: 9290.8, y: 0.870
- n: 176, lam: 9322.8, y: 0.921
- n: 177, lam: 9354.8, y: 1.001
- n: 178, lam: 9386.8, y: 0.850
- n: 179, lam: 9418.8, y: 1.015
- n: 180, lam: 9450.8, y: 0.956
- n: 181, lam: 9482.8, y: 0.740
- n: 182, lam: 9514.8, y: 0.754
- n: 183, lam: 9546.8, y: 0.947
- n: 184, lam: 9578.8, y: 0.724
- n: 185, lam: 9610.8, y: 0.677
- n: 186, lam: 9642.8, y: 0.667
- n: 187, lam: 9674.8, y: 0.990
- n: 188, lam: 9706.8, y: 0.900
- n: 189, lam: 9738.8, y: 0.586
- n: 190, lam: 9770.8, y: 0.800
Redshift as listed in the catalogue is 0.04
